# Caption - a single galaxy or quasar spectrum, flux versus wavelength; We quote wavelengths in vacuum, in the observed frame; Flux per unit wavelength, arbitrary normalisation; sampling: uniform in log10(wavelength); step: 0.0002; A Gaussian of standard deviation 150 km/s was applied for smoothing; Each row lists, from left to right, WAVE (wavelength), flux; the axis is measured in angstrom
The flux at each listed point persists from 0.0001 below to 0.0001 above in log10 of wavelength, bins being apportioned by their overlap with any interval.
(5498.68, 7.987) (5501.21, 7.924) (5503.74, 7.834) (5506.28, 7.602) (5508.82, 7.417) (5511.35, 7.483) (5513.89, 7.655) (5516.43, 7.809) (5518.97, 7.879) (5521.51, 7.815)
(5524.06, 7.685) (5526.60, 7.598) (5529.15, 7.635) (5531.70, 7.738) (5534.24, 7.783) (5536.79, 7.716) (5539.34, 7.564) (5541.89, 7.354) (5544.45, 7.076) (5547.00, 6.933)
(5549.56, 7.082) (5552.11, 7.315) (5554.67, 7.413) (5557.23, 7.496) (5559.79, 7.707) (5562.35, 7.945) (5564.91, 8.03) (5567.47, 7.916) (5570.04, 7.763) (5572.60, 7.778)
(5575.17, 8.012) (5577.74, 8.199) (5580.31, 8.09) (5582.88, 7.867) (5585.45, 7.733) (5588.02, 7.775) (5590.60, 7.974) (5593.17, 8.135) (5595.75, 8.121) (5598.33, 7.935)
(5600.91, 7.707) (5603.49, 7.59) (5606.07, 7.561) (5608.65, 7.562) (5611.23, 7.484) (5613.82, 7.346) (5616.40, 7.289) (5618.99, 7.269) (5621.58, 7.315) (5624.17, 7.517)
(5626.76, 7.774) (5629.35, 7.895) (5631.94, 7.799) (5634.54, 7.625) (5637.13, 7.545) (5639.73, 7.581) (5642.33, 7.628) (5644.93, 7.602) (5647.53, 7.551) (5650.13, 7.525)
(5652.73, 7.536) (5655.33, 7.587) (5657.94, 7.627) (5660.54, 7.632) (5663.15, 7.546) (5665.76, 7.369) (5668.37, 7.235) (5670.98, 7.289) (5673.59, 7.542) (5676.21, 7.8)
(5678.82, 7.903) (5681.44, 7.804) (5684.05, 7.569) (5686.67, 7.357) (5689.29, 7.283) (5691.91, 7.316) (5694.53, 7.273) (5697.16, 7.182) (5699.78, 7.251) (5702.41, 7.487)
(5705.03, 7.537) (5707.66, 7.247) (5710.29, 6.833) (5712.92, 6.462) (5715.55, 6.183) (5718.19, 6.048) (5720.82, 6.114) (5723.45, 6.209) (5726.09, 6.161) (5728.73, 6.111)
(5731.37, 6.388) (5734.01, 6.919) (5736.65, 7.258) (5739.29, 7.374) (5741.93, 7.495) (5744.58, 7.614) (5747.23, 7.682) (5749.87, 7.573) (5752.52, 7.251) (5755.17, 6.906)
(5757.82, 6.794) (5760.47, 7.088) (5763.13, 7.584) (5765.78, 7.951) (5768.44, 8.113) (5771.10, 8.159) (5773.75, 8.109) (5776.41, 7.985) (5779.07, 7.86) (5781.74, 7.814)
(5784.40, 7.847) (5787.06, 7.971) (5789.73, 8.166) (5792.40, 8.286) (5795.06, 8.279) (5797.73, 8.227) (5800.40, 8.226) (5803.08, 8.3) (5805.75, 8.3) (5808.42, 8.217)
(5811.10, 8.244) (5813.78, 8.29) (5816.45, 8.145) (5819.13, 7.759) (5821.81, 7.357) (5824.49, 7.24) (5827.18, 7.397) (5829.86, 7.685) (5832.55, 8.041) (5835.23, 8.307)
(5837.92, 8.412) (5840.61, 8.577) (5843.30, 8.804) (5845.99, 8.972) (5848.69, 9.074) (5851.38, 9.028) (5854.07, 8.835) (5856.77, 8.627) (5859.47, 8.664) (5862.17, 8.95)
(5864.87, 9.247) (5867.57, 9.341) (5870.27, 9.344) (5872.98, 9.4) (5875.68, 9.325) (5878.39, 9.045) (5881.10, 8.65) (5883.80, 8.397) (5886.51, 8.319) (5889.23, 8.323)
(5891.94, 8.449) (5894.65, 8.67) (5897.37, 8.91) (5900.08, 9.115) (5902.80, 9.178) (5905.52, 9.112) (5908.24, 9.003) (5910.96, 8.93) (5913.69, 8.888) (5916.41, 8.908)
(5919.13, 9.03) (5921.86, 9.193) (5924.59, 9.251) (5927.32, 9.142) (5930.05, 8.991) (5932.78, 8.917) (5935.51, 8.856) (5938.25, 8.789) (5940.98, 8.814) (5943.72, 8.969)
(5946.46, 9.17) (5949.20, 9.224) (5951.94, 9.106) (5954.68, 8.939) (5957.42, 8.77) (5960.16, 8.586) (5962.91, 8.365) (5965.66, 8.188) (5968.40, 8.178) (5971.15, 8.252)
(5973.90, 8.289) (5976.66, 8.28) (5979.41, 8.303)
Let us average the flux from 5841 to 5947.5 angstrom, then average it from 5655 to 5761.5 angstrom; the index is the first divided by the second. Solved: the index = 1.25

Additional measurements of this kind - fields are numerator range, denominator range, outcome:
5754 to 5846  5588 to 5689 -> 1.05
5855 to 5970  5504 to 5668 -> 1.16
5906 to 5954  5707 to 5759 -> 1.32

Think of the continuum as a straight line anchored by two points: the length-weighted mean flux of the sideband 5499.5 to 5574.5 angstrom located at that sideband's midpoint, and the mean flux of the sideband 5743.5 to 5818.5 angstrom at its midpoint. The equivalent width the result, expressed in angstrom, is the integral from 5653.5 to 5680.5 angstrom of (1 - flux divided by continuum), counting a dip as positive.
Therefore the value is 0.7 angstrom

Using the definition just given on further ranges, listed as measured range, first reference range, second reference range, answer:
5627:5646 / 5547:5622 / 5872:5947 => 0.5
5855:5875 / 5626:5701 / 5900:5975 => -1.4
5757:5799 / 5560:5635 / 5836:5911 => 2.9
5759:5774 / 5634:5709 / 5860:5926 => 0.6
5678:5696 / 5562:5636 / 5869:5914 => 1.4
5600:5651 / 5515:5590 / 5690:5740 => -1.9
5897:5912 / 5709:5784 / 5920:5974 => -1.0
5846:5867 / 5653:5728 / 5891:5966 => -1.4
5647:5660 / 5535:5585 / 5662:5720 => -0.4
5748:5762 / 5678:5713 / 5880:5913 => 1.1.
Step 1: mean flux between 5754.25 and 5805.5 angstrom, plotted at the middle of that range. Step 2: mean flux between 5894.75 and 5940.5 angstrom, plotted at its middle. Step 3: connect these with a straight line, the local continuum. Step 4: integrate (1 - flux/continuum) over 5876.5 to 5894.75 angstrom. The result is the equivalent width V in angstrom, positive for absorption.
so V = 0.4 angstrom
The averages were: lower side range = 7.89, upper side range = 9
